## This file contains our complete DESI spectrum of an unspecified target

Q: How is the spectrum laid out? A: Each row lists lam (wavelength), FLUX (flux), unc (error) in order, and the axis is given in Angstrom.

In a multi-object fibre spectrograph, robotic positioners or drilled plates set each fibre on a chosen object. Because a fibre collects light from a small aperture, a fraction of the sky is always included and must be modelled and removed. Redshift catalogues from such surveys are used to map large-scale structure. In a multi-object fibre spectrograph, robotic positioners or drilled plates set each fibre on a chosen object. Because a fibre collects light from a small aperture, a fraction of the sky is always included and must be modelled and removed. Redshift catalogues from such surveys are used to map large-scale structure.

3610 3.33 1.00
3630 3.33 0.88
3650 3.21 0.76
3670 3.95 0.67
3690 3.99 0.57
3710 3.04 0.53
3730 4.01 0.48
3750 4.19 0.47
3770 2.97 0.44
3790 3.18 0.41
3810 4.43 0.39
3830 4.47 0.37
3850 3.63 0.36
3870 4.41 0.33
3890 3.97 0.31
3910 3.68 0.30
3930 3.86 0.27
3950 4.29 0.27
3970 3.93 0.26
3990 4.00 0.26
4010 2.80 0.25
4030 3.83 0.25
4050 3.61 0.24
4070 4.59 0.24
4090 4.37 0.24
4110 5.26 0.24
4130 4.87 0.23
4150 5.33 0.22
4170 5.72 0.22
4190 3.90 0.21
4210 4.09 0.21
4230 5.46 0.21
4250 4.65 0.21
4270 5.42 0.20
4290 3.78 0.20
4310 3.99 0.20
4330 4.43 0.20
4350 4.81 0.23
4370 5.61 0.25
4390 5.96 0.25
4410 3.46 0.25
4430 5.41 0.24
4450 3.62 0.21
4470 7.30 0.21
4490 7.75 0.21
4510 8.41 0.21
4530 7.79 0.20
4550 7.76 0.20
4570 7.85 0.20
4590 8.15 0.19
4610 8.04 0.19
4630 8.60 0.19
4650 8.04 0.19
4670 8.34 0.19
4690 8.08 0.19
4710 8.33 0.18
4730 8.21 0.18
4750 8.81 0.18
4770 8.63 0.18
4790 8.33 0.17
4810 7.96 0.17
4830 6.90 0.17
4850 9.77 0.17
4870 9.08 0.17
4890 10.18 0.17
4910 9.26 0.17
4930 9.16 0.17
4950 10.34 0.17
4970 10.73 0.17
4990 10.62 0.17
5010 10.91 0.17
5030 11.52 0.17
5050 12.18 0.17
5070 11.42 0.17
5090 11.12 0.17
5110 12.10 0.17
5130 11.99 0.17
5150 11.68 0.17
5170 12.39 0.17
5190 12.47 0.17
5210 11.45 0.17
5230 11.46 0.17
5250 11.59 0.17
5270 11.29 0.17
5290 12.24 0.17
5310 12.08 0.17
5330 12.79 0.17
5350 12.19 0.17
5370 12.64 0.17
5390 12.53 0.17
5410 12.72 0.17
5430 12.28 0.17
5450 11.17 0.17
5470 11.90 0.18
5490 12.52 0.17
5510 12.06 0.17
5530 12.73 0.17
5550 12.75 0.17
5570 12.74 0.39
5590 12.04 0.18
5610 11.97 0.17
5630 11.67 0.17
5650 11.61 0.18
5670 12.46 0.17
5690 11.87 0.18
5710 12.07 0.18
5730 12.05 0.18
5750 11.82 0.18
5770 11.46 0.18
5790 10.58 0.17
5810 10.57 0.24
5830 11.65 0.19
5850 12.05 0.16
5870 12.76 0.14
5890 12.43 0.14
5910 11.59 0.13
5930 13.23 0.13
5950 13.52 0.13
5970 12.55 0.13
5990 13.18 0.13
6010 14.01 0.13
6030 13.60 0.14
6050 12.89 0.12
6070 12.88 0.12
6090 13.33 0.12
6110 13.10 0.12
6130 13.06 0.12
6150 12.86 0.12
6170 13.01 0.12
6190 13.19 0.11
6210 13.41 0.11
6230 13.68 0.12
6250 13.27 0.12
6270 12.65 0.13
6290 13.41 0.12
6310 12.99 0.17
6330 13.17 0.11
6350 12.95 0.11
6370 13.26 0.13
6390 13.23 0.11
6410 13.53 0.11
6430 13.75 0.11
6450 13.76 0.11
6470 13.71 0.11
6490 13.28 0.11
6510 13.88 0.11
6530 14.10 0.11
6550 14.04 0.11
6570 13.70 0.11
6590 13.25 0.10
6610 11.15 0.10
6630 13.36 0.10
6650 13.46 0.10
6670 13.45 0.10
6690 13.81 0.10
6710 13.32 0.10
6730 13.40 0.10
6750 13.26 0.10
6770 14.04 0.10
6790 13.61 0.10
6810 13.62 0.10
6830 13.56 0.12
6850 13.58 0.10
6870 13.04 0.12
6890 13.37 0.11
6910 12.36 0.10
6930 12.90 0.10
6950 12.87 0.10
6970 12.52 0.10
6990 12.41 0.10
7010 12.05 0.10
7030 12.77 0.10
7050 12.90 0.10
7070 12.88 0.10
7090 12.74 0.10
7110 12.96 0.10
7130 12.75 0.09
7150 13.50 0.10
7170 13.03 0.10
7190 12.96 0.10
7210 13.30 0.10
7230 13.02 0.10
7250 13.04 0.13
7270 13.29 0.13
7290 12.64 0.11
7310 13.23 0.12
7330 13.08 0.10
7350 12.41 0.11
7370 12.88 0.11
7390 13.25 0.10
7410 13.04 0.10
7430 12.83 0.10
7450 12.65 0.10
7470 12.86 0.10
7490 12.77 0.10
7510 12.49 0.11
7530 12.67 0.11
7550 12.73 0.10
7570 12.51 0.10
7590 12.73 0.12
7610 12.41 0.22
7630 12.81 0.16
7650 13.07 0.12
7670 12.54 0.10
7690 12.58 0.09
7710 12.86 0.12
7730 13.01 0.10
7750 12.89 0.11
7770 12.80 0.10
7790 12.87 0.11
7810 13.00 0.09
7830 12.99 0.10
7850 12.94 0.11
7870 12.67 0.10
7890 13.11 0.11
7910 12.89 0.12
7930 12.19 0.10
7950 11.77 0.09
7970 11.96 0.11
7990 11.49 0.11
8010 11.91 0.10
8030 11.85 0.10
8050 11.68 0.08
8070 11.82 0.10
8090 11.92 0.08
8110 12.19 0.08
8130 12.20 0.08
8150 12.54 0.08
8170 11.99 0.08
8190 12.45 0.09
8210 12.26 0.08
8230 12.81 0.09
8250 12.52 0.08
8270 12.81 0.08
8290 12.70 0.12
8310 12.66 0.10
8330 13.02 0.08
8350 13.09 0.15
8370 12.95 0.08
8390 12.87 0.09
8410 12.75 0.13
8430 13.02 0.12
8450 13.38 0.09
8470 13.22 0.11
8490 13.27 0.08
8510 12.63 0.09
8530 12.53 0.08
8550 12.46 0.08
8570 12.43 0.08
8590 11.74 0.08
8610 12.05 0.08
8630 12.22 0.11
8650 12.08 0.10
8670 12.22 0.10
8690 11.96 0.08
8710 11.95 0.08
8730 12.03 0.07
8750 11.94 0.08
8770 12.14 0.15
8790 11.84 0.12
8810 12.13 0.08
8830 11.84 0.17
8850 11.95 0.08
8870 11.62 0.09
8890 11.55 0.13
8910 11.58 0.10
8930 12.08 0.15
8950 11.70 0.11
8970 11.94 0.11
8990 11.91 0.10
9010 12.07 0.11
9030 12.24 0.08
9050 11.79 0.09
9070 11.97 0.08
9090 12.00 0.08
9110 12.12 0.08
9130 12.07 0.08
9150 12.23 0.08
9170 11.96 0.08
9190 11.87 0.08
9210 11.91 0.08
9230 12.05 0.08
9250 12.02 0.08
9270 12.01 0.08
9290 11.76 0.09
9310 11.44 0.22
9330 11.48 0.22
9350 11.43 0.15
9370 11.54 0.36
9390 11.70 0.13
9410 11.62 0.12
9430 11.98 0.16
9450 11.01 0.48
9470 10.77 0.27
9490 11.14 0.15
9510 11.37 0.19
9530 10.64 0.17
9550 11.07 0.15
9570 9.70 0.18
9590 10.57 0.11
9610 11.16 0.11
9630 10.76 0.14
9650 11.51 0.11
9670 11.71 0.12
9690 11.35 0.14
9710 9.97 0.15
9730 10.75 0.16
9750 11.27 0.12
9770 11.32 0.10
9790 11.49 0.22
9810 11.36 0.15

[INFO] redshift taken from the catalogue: 0.121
